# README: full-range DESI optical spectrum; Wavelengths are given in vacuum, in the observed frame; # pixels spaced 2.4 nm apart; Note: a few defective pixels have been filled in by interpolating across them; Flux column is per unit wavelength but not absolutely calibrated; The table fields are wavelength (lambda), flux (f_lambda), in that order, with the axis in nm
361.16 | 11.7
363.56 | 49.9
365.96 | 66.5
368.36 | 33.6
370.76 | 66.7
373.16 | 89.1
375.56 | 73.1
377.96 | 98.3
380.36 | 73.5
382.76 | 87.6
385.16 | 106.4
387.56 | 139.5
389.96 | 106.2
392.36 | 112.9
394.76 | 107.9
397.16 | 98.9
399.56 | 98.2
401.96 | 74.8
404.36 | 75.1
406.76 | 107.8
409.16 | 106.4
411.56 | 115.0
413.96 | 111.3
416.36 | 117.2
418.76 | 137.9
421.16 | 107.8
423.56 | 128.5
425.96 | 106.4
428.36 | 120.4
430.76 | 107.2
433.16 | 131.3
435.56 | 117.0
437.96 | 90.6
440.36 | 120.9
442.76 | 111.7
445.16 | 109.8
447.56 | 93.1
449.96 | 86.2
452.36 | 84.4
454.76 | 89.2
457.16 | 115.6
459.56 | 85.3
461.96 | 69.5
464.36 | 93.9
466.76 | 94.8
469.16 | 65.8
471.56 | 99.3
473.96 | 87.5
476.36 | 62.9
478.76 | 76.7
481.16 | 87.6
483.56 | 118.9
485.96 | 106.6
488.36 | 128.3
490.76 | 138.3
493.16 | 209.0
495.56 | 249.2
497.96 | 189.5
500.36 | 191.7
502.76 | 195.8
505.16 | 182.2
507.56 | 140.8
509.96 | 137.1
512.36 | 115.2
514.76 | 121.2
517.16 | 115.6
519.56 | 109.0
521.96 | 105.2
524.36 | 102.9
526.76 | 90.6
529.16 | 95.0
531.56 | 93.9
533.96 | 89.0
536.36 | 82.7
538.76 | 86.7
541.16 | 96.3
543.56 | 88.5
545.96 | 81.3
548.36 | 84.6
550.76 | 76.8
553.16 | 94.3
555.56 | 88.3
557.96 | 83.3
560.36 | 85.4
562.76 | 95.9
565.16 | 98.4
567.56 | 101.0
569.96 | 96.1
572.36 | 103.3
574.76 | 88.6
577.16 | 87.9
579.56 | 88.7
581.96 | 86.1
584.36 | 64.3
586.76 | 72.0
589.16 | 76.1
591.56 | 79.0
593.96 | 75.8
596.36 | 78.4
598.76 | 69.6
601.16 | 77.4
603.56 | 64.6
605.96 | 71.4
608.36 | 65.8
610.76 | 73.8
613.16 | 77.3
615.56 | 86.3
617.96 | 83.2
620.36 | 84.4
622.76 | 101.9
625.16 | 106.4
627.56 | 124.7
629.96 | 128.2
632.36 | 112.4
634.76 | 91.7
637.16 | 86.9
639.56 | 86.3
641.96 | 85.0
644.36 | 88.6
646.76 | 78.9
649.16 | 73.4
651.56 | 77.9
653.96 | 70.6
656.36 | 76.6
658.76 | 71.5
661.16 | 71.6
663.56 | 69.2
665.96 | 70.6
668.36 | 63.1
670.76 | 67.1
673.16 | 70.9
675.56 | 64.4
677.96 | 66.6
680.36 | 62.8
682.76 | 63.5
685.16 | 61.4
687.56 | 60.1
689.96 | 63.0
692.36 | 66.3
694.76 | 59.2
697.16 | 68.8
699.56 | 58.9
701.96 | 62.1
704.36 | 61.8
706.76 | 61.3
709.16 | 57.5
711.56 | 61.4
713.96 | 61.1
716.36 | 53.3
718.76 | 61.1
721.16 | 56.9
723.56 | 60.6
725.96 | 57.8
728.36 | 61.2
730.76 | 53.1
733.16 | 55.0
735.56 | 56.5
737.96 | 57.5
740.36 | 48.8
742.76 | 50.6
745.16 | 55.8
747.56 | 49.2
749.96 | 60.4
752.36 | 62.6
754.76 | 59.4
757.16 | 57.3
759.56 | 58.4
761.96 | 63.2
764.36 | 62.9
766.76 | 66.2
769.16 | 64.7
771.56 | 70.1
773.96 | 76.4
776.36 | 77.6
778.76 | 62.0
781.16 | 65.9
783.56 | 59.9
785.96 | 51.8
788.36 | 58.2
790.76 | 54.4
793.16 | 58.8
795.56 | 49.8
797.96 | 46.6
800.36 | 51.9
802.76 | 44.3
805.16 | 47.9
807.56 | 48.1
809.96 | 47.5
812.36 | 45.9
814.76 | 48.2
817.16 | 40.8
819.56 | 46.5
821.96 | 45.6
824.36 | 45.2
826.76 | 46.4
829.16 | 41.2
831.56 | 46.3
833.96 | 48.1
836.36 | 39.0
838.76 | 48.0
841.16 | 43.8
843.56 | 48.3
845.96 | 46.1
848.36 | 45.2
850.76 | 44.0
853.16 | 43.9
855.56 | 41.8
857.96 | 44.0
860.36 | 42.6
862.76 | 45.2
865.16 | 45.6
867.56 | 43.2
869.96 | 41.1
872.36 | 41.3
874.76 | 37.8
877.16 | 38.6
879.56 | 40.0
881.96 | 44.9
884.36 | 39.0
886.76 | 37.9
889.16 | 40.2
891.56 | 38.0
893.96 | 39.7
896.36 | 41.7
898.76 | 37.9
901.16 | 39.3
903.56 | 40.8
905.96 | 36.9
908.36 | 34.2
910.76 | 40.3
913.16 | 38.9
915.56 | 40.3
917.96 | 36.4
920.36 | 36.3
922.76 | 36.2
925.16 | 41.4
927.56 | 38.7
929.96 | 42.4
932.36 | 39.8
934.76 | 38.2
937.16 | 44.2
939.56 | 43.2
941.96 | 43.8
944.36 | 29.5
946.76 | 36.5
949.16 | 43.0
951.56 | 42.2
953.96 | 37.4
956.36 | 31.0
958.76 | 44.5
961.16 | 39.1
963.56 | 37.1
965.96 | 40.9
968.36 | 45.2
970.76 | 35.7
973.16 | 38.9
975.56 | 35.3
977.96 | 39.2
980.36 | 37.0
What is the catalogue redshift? 3.06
